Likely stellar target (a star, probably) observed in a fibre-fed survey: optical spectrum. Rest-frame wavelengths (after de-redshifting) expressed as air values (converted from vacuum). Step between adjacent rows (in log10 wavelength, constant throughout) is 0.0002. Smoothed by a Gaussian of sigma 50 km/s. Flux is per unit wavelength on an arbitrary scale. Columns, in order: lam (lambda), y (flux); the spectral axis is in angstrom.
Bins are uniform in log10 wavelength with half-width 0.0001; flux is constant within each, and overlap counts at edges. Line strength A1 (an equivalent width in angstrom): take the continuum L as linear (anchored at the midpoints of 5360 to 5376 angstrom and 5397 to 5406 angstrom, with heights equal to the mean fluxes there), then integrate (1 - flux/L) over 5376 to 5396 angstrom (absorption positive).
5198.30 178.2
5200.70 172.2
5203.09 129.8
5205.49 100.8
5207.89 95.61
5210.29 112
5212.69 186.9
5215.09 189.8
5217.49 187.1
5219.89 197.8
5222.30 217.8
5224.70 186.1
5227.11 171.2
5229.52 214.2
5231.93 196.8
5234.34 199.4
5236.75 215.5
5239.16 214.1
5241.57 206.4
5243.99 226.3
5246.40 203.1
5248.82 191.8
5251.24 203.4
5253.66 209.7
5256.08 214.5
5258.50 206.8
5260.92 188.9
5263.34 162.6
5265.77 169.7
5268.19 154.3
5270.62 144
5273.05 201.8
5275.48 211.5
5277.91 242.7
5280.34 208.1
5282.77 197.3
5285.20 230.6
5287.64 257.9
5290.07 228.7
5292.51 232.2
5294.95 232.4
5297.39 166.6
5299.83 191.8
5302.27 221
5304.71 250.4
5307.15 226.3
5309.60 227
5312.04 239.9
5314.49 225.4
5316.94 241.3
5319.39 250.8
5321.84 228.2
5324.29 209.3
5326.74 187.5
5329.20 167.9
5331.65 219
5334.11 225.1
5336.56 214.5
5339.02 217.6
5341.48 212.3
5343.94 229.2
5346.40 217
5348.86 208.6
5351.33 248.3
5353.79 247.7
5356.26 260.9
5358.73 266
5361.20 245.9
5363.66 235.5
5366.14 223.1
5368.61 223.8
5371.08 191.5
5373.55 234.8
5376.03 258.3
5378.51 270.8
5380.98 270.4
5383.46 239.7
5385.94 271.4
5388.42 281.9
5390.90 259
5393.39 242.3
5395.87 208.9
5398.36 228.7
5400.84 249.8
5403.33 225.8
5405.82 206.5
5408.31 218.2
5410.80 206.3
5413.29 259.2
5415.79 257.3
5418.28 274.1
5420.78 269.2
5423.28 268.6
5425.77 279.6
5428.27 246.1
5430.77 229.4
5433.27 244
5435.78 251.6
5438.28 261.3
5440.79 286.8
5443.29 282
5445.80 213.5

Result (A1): -2.5 angstrom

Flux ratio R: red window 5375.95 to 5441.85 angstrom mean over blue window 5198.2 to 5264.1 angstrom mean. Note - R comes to 1.35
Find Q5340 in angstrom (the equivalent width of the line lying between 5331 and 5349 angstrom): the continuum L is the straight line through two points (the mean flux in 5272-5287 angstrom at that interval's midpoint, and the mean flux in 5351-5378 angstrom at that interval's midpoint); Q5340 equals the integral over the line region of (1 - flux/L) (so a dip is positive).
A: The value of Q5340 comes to 1.2 angstrom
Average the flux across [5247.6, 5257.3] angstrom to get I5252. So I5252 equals 205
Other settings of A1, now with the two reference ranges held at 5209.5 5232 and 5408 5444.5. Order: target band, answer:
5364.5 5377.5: 0.6 angstrom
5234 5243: -0.8 angstrom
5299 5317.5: -1.0 angstrom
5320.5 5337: 1.2 angstrom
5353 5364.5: -0.9 angstrom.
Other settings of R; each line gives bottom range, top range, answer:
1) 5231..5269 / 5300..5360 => 1.14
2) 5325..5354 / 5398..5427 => 1.14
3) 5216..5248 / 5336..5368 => 1.15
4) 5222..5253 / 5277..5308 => 1.09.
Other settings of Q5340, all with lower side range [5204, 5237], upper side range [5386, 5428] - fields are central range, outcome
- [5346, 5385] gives -1.7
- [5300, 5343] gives -1.4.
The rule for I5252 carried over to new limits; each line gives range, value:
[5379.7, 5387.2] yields 261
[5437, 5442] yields 274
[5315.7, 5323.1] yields 240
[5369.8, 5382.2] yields 245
